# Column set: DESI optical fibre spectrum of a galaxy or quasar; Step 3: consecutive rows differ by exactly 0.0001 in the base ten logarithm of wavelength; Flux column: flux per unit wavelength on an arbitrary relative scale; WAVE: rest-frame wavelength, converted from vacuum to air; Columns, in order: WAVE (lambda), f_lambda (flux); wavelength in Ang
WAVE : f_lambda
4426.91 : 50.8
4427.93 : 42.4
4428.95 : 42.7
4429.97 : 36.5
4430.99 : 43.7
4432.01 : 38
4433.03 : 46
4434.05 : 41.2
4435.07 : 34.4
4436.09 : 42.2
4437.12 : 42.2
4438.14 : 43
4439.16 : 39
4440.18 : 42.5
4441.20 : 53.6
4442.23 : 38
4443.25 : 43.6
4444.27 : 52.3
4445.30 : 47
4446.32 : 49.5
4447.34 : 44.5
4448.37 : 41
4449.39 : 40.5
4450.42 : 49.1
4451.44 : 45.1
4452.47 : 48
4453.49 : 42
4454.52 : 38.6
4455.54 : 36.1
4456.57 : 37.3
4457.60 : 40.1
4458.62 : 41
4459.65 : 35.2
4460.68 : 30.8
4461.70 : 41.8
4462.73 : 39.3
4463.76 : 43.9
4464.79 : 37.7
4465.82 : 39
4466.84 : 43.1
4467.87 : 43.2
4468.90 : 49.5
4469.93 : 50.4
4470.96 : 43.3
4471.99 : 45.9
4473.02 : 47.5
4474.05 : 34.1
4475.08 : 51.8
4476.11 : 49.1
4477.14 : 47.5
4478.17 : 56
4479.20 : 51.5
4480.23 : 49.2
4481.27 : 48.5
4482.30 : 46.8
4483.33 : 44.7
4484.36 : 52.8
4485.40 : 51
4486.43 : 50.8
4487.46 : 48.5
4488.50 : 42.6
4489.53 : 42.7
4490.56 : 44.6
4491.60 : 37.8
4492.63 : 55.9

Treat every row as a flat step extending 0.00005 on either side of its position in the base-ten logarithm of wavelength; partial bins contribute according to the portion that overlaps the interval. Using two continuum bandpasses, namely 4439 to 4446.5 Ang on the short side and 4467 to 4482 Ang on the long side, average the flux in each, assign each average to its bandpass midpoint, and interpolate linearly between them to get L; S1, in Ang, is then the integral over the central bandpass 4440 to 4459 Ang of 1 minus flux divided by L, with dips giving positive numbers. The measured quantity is 1.0 Ang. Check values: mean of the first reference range 45.8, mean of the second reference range 47.5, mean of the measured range 43.7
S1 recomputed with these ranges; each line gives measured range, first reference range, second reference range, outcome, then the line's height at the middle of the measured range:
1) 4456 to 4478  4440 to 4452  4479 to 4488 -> 2.3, 47.6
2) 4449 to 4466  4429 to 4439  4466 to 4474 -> 1.3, 43.7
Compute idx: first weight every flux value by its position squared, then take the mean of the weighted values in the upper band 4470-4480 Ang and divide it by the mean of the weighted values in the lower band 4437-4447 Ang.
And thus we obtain 1.07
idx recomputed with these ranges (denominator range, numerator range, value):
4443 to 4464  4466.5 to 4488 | 1.15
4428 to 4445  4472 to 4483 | 1.15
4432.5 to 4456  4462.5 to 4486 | 1.08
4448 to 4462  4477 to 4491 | 1.21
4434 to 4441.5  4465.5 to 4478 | 1.11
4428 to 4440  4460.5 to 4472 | 1.05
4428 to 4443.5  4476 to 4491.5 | 1.18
